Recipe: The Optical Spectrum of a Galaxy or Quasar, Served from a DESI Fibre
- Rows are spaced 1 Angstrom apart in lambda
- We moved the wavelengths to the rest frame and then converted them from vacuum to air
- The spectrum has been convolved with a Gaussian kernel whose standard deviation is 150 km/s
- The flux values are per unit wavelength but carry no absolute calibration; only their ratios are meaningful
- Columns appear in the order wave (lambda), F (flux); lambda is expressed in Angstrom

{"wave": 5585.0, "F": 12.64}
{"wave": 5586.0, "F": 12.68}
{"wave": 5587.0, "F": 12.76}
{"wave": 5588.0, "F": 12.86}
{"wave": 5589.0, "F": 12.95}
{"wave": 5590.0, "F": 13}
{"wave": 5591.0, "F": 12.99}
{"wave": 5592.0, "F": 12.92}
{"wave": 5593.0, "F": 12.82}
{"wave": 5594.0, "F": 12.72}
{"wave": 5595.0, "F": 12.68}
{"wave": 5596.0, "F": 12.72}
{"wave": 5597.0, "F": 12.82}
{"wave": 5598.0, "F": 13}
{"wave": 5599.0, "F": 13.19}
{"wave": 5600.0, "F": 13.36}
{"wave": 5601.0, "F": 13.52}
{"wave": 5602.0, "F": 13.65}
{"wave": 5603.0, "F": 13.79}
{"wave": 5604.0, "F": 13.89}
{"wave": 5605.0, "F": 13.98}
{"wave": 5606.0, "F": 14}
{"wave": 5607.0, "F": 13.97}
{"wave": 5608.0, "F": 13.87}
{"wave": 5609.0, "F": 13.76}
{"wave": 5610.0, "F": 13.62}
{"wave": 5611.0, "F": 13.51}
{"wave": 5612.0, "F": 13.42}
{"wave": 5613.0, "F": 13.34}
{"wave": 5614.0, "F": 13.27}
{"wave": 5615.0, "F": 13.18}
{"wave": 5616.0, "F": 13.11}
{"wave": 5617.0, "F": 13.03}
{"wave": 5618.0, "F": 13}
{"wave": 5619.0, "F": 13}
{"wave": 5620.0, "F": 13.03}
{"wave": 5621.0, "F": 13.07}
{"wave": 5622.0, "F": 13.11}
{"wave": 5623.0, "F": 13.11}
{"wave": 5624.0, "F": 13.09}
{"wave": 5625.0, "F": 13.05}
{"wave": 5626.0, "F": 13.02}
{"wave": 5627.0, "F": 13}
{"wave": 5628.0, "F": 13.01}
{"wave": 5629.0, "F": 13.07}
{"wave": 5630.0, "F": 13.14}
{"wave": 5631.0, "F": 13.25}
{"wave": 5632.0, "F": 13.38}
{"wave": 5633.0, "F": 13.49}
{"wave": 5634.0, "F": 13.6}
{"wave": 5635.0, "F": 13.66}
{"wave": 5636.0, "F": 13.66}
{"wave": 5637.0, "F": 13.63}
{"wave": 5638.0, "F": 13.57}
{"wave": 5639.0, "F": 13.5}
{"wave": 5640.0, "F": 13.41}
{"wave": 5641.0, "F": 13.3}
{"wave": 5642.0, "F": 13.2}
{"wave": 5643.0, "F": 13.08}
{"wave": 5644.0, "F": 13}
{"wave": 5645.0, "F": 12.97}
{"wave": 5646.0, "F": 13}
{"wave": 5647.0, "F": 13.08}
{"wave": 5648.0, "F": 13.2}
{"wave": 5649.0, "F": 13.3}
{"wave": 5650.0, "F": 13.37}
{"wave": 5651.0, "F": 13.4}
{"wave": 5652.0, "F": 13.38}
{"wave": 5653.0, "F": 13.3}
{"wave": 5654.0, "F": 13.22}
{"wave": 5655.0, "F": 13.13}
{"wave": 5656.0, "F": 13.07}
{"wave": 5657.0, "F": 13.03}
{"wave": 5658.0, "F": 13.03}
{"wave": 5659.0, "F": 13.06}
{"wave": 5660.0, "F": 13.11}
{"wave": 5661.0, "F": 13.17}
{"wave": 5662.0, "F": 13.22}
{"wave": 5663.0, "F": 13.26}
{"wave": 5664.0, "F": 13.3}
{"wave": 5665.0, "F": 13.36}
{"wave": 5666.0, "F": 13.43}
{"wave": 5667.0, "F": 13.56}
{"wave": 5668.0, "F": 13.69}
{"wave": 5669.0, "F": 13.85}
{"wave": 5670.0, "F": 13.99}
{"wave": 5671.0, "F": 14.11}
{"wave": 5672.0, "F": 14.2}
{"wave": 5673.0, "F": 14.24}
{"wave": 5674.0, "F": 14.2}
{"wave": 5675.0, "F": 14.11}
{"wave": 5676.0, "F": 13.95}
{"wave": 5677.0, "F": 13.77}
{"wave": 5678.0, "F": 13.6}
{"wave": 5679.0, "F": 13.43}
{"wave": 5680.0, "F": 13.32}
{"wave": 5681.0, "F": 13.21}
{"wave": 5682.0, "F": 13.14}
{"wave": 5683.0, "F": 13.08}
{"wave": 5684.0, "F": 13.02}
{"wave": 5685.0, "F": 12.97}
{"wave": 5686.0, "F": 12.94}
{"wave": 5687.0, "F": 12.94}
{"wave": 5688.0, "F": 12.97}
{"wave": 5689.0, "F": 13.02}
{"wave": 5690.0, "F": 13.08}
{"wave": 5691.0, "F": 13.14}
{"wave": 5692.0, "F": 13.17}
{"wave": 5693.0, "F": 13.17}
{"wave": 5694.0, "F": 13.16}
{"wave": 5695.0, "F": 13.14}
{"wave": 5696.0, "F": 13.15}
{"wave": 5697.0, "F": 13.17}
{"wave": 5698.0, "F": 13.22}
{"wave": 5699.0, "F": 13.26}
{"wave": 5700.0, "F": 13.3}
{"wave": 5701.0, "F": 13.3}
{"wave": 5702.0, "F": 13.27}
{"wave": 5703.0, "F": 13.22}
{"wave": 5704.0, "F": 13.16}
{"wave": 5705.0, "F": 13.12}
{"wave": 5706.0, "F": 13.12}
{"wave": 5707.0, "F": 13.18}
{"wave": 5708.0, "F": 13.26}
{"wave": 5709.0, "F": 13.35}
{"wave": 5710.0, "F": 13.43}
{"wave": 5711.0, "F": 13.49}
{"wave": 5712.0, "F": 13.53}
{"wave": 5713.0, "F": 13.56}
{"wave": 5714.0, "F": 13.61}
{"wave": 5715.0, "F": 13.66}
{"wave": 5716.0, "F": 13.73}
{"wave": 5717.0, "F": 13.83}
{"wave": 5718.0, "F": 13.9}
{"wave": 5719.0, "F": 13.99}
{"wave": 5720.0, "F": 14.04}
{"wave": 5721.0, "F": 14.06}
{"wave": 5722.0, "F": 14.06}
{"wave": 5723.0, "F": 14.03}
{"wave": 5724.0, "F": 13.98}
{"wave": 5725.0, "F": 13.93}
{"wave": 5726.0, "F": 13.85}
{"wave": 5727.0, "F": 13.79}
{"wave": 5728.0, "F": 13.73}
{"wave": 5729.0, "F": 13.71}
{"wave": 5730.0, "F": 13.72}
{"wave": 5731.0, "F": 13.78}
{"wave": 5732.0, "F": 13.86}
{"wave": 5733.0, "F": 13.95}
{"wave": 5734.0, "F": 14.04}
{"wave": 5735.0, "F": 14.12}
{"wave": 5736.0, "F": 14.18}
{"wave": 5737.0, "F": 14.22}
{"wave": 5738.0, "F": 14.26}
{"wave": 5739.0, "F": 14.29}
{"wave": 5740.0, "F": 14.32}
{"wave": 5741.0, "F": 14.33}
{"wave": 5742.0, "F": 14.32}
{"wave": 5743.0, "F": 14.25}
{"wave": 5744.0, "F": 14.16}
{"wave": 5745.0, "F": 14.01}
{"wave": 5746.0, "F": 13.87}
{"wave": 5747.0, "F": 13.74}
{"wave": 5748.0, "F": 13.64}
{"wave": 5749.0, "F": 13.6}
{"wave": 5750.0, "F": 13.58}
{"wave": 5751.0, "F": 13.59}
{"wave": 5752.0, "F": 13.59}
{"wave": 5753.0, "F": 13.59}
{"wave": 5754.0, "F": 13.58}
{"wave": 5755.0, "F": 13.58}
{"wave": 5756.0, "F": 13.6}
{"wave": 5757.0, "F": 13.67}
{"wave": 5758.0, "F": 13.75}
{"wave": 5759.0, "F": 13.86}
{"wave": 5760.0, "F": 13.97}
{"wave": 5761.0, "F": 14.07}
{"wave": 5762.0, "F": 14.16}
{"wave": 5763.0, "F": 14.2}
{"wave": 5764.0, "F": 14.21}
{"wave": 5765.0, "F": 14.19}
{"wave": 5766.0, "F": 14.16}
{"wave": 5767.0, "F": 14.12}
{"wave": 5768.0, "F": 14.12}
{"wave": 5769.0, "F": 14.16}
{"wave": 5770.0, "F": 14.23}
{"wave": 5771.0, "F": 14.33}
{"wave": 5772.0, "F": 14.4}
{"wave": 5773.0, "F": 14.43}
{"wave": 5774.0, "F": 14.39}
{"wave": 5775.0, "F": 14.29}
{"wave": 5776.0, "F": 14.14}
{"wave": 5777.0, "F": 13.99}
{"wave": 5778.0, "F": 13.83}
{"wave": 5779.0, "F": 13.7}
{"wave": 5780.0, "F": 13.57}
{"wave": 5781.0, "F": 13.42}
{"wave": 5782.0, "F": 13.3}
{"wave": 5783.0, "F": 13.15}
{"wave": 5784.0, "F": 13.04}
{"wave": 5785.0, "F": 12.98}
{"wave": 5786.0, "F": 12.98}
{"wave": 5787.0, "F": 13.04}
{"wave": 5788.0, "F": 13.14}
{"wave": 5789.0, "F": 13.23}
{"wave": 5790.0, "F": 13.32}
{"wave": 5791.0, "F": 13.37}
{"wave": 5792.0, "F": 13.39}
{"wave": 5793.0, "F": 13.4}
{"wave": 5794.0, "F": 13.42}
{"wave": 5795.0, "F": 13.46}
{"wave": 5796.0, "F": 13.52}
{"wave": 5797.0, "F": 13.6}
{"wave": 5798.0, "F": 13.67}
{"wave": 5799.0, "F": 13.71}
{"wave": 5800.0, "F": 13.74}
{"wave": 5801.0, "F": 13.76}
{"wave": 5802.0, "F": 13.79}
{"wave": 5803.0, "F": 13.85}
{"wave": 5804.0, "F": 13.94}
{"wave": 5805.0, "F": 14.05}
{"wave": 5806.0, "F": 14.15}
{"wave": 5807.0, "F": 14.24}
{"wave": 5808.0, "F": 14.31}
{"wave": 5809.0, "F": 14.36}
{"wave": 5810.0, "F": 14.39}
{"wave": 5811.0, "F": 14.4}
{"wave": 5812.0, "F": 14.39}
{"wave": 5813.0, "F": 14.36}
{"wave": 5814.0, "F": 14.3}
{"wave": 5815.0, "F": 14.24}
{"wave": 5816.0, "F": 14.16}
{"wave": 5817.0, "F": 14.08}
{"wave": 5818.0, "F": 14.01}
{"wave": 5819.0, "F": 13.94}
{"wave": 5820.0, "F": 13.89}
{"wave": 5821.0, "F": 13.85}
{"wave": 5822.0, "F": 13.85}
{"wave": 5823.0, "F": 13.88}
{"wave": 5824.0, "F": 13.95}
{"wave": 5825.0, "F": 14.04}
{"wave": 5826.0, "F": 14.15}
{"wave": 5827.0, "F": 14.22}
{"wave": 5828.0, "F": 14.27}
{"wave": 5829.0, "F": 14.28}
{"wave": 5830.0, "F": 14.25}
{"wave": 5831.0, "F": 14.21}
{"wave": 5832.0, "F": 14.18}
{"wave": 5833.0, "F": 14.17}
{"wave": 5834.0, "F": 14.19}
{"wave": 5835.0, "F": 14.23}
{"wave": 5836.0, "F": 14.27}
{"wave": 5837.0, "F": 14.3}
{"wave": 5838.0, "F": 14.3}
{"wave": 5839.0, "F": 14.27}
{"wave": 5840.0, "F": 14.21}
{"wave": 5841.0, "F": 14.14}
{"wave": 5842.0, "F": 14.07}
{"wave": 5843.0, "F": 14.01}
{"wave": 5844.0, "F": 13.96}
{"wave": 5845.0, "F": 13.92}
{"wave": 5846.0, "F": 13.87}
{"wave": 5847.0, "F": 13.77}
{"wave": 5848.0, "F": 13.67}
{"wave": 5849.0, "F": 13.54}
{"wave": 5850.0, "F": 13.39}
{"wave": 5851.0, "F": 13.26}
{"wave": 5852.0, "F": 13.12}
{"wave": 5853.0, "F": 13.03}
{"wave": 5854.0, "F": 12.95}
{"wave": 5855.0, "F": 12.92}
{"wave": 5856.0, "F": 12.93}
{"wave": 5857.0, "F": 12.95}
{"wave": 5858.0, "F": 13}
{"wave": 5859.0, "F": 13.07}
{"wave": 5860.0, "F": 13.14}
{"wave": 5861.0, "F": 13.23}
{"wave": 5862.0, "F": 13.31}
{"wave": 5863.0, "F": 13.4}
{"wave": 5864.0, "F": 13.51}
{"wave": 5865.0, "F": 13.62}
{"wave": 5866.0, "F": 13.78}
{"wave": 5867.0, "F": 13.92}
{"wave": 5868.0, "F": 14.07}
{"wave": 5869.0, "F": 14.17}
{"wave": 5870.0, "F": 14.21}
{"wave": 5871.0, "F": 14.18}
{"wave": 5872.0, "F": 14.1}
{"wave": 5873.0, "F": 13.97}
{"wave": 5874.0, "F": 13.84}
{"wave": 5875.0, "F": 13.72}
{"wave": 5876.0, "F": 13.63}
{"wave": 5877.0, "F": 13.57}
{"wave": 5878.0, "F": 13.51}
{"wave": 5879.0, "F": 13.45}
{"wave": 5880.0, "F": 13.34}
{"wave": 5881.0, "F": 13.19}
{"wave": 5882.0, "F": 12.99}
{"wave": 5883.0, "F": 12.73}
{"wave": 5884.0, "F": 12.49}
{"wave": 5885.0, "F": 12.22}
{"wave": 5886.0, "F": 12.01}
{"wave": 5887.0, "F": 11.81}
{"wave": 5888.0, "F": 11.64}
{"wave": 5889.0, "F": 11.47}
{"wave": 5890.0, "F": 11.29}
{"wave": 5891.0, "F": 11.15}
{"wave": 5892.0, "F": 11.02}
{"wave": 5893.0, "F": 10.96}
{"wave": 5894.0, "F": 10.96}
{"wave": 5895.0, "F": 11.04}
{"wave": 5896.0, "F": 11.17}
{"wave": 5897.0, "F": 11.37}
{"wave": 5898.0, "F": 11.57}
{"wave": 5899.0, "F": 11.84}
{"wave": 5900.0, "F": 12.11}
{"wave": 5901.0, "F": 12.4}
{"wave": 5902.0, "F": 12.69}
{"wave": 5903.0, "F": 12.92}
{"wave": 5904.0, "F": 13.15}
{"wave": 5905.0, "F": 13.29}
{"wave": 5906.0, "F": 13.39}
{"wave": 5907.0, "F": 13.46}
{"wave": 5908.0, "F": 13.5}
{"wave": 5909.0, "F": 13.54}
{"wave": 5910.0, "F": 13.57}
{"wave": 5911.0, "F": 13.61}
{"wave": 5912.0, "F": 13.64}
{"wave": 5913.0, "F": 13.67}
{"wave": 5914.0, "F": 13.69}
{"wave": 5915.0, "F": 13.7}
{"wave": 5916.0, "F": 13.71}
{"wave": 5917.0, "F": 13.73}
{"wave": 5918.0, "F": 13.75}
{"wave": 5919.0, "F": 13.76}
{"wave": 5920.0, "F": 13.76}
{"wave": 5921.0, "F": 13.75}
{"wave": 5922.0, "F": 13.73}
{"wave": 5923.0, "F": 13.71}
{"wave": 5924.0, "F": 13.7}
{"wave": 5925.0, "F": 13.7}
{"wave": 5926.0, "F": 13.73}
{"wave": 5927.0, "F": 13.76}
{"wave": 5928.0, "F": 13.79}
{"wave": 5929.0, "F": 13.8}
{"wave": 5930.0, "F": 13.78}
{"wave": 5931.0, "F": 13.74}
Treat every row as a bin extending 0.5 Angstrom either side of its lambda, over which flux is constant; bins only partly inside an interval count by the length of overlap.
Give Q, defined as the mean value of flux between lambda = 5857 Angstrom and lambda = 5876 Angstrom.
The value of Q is 13.7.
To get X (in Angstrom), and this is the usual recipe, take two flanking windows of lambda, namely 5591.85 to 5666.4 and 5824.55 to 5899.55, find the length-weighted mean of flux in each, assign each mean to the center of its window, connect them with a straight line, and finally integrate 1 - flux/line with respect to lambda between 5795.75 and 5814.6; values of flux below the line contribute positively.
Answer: -1.1 Angstrom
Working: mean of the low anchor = 13.3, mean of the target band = 14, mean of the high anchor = 13.2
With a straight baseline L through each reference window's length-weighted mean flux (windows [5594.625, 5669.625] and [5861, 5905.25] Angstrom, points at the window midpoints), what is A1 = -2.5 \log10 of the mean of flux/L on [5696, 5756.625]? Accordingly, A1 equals -0.05 mag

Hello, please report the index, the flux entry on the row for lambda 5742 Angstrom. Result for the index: 14.32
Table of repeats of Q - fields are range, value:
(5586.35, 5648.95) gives 13.2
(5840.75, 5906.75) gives 13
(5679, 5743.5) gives 13.6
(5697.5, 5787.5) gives 13.8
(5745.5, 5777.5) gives 14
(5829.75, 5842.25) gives 14.2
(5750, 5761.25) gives 13.7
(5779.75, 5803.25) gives 13.4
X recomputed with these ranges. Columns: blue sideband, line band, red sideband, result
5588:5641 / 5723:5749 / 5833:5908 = -1.6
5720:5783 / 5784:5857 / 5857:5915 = -2.2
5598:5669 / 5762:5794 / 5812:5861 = -0.1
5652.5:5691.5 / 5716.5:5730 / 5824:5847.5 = -0.3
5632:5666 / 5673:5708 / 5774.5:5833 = 0.4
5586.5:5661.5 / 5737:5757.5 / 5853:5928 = -1.1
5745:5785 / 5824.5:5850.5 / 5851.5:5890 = -1.3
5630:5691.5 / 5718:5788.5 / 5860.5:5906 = -4.1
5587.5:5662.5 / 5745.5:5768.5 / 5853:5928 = -1.2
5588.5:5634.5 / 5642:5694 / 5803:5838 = 0.6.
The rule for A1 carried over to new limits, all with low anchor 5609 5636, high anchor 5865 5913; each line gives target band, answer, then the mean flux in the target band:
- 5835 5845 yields -0.10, 14.2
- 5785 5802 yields -0.04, 13.4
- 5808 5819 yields -0.11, 14.3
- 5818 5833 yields -0.09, 14.1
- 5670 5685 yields -0.04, 13.7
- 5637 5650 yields 0.00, 13.2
